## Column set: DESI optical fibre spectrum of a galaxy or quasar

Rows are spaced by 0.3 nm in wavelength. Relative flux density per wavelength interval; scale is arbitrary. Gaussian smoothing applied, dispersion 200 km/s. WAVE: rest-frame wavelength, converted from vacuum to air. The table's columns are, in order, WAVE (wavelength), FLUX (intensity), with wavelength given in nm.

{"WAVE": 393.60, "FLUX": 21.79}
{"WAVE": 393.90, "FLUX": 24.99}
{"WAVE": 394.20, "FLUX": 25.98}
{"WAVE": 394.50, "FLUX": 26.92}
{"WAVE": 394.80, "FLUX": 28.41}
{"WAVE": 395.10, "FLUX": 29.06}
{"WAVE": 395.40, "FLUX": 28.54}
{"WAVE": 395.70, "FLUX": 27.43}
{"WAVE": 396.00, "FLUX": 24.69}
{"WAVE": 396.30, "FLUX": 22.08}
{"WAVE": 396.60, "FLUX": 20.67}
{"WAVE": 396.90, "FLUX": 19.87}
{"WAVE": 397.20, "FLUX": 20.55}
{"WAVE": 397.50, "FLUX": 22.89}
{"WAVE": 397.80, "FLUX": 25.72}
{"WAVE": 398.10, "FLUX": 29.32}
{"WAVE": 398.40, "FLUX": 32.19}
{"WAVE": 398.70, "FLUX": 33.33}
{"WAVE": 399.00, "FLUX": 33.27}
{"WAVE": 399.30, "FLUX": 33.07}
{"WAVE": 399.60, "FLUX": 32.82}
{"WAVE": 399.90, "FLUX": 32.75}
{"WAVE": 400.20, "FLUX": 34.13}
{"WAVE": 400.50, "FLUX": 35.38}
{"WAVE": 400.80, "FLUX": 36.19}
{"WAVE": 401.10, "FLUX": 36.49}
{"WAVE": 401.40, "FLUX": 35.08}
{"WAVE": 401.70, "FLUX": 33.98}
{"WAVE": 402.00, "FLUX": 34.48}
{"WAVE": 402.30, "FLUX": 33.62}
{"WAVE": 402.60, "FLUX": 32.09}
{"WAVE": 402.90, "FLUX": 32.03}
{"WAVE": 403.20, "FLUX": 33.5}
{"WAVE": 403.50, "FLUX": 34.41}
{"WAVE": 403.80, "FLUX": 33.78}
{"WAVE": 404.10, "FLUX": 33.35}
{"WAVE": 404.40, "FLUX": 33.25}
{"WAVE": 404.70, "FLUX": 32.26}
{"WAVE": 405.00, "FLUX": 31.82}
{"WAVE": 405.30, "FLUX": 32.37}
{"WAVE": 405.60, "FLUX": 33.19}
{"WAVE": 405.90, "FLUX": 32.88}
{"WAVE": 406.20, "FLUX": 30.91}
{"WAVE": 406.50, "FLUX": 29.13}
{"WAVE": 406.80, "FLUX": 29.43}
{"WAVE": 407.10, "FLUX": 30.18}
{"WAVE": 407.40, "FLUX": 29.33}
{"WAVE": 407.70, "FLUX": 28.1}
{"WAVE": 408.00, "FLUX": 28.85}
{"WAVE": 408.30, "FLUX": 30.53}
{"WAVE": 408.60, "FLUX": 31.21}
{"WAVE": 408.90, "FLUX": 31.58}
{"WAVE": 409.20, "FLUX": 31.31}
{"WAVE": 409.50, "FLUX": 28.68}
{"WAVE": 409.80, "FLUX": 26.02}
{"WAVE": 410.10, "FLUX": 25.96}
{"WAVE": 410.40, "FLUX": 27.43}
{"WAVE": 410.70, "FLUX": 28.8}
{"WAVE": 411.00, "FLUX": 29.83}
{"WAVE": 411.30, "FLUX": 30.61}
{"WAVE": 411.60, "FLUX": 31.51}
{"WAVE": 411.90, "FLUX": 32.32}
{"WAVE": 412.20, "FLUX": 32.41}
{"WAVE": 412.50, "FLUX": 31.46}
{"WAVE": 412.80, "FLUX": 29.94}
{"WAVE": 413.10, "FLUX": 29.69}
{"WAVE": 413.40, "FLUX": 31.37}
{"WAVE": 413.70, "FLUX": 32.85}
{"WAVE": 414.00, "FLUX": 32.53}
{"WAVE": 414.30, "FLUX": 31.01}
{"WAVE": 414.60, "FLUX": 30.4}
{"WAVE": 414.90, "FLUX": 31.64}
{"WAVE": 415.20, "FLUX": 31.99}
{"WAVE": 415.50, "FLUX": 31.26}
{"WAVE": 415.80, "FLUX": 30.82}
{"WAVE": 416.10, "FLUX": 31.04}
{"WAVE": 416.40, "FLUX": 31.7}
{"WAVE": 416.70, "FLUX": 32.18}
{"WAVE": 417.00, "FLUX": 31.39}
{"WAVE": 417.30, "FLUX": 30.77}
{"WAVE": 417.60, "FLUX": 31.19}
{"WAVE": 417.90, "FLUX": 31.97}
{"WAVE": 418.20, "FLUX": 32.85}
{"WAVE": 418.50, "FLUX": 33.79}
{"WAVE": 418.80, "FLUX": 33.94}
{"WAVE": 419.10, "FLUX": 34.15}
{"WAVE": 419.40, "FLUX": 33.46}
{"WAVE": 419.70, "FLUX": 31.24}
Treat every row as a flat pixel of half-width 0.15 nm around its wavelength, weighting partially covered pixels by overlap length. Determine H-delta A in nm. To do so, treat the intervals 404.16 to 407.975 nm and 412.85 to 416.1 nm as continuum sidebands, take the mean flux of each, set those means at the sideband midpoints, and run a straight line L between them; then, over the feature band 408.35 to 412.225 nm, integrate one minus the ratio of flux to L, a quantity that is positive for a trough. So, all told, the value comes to 0.18 nm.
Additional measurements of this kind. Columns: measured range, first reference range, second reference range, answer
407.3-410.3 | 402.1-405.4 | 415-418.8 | 0.32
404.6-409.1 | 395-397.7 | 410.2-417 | -0.41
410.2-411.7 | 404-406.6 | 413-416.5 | 0.11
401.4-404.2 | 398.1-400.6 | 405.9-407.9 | -0.18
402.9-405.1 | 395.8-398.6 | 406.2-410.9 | -0.47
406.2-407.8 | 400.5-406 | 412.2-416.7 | 0.17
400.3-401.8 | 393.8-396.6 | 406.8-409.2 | -0.40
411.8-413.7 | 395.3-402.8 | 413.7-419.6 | 0.02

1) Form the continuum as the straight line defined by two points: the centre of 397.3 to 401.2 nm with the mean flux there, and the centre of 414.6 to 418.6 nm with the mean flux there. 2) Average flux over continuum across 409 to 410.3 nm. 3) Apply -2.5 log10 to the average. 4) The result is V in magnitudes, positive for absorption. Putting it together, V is 0.133 mag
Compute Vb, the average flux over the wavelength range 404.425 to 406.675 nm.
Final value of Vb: 31.8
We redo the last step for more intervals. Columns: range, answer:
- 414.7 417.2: 31.5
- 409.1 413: 29.7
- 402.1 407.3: 32.2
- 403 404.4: 33.6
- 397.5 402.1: 32.9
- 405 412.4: 30.2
